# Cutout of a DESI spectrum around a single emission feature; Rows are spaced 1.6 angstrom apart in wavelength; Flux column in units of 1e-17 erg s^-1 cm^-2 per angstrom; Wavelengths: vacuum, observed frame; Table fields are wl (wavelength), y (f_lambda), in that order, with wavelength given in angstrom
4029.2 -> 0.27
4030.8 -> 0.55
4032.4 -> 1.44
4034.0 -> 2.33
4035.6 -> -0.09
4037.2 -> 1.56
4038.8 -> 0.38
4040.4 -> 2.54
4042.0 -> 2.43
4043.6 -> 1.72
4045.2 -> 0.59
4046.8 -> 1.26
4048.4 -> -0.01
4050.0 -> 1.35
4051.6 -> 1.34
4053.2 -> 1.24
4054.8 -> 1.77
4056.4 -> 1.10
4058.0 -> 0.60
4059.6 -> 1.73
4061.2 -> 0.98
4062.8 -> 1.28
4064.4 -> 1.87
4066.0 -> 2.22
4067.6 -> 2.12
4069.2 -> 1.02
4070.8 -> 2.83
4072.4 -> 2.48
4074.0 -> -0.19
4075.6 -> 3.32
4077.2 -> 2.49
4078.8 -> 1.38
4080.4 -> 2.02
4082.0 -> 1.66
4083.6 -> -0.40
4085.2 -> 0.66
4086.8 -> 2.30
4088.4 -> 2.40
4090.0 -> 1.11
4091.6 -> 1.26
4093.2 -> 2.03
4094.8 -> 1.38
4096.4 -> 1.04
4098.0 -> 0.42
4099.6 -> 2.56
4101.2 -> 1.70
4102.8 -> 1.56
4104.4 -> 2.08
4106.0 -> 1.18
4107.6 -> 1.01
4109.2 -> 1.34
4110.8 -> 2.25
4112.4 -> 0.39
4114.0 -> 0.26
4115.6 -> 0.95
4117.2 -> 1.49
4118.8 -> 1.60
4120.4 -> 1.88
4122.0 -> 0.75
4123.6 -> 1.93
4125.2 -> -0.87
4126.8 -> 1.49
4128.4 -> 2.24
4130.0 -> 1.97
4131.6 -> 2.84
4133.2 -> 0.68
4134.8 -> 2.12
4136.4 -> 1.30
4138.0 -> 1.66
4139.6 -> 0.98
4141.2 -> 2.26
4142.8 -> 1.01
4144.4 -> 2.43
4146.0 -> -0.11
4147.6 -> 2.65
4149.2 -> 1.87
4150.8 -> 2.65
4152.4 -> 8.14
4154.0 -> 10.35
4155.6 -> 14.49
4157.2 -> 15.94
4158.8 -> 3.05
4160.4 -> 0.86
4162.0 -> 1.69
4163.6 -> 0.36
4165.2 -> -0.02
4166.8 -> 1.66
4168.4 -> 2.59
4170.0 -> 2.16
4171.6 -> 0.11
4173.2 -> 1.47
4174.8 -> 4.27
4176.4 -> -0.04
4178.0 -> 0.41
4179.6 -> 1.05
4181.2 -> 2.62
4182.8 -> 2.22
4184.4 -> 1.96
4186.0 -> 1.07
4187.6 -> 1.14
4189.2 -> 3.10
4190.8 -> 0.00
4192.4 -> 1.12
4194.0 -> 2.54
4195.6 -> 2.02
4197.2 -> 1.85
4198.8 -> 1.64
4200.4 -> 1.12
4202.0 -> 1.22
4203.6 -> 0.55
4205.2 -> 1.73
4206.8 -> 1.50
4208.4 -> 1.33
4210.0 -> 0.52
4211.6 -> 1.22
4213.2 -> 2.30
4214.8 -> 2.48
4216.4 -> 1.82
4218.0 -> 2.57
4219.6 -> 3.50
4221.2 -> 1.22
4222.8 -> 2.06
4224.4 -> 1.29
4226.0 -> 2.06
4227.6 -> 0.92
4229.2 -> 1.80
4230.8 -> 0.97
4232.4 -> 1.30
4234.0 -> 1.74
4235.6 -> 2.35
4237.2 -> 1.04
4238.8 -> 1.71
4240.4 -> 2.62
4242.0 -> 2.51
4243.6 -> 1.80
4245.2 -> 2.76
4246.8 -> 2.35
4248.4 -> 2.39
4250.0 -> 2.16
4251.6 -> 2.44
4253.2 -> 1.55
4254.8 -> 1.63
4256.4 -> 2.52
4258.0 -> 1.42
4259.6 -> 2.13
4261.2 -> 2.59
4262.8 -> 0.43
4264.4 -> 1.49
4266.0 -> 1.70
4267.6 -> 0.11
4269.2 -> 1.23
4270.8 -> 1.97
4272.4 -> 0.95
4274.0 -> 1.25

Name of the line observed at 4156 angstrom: [O II] 3727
